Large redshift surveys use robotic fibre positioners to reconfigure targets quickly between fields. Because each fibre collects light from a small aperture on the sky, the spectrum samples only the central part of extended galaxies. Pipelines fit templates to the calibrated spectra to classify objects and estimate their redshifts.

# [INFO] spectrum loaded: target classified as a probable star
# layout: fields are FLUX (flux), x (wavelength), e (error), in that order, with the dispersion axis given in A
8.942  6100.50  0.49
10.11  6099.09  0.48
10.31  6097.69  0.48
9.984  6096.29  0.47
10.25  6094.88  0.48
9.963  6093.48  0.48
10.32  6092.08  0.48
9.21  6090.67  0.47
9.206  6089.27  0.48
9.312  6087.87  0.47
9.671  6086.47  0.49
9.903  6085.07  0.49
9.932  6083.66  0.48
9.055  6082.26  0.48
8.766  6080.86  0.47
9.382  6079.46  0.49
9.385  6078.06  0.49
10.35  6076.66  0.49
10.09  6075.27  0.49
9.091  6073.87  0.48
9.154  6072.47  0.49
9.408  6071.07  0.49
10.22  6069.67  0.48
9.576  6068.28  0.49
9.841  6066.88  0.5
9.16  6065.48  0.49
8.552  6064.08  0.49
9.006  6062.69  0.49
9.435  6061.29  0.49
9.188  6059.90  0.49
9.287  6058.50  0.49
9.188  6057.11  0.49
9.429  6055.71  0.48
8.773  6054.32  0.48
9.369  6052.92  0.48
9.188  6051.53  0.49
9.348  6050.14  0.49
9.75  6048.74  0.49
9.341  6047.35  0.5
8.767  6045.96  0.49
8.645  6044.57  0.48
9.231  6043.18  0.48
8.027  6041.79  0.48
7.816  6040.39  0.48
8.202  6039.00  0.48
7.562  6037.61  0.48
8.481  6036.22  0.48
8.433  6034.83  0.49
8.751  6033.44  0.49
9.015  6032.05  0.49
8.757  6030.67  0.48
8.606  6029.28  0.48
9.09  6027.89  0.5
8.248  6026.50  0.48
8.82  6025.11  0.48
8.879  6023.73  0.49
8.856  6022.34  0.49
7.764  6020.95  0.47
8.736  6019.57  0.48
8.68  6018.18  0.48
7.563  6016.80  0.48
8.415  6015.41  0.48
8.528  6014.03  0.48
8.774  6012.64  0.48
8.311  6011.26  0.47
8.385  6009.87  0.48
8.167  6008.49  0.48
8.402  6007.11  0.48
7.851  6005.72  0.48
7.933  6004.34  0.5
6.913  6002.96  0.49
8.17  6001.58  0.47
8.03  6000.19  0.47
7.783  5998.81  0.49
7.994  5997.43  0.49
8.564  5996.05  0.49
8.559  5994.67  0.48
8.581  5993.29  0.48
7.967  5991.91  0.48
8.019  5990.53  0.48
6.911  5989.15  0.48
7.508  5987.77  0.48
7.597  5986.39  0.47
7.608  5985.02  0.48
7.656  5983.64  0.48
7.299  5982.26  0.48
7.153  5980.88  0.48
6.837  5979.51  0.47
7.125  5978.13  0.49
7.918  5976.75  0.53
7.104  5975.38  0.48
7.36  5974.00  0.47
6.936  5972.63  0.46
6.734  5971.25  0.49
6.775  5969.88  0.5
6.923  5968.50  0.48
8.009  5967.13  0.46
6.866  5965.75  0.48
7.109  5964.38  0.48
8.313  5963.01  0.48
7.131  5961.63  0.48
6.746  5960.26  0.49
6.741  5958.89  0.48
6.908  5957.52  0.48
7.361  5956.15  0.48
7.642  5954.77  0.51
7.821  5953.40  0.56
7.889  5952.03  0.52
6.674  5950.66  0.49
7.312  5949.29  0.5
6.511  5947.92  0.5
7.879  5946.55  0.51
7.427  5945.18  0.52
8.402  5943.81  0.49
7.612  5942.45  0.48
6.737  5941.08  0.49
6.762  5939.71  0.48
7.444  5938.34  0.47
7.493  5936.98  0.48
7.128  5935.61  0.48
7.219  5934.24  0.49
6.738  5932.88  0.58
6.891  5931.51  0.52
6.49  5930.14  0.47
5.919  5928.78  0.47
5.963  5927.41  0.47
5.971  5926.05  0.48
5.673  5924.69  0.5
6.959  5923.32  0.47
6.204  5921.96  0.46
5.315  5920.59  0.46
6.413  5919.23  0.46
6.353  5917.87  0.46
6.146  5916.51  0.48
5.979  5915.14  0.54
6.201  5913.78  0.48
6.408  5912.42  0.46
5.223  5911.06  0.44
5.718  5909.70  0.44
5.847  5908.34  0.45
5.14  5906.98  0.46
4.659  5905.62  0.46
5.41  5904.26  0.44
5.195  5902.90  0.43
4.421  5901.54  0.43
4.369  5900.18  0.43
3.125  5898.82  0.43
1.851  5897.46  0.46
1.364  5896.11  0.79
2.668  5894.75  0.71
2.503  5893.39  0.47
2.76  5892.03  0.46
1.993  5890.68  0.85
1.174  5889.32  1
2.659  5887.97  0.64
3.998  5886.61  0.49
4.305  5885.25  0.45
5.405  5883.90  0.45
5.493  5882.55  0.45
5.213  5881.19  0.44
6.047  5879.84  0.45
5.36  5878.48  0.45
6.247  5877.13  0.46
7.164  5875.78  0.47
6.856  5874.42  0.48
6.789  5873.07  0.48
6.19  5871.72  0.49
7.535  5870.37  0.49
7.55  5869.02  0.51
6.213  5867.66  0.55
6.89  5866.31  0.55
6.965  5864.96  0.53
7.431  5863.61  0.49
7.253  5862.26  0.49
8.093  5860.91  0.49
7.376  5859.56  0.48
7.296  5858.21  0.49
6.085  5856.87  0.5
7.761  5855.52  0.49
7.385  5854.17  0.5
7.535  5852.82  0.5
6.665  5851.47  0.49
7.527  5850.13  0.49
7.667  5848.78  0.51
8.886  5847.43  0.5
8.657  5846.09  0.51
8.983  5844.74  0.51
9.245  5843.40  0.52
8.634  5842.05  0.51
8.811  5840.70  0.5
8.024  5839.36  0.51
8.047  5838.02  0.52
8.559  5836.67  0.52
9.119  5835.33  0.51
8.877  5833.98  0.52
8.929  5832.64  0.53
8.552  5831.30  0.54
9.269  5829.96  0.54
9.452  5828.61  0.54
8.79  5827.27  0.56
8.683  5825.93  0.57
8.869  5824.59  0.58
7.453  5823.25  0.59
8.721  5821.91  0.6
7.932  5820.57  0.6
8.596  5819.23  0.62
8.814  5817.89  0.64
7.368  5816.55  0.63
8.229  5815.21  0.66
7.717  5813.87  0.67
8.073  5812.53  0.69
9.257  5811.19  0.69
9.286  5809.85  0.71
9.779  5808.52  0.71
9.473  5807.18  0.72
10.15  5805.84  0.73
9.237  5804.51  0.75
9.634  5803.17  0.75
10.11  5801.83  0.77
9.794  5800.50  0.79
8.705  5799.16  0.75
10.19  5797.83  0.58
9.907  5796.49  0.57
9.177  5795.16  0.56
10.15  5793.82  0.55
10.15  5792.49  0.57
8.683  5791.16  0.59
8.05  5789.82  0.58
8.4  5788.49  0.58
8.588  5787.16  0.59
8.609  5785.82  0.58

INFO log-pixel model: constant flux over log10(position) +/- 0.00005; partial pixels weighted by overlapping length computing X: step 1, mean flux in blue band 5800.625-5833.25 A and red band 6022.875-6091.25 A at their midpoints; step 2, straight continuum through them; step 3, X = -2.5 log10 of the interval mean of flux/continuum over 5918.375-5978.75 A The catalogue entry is 0.270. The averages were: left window 8.86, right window 9.1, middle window 7.01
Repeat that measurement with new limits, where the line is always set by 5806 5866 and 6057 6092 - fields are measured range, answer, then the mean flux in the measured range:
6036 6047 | 0.112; 8.37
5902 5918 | 0.461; 5.65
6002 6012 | 0.140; 8.01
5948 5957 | 0.198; 7.37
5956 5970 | 0.233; 7.18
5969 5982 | 0.251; 7.11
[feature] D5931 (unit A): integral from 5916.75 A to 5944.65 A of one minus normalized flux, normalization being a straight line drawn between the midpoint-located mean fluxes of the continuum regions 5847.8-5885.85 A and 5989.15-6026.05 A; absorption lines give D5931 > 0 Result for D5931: 2.8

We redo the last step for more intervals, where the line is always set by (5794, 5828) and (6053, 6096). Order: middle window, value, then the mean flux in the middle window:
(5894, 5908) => 8.1 A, 3.86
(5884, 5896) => 8.3 A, 2.82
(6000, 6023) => 2.8 A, 8.21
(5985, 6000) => 2.2 A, 7.94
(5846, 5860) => 2.4 A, 7.49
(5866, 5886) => 6.4 A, 6.2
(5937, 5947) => 1.9 A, 7.46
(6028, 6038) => 0.9 A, 8.58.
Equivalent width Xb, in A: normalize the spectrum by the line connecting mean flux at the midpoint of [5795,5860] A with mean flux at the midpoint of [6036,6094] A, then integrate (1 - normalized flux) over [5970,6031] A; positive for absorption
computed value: 7.39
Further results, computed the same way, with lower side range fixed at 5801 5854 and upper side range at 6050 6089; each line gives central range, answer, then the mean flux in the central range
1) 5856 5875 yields 3.73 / 7.05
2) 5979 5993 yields 2.52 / 7.5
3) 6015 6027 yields 1.04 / 8.44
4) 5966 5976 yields 2.18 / 7.1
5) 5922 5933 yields 3.27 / 6.3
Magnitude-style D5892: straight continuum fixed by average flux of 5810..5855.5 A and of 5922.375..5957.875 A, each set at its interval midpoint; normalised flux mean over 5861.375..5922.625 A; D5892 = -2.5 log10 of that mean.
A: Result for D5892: 0.42 mag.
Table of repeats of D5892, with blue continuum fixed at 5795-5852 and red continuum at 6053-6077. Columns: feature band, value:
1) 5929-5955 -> 0.246 mag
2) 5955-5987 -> 0.256 mag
